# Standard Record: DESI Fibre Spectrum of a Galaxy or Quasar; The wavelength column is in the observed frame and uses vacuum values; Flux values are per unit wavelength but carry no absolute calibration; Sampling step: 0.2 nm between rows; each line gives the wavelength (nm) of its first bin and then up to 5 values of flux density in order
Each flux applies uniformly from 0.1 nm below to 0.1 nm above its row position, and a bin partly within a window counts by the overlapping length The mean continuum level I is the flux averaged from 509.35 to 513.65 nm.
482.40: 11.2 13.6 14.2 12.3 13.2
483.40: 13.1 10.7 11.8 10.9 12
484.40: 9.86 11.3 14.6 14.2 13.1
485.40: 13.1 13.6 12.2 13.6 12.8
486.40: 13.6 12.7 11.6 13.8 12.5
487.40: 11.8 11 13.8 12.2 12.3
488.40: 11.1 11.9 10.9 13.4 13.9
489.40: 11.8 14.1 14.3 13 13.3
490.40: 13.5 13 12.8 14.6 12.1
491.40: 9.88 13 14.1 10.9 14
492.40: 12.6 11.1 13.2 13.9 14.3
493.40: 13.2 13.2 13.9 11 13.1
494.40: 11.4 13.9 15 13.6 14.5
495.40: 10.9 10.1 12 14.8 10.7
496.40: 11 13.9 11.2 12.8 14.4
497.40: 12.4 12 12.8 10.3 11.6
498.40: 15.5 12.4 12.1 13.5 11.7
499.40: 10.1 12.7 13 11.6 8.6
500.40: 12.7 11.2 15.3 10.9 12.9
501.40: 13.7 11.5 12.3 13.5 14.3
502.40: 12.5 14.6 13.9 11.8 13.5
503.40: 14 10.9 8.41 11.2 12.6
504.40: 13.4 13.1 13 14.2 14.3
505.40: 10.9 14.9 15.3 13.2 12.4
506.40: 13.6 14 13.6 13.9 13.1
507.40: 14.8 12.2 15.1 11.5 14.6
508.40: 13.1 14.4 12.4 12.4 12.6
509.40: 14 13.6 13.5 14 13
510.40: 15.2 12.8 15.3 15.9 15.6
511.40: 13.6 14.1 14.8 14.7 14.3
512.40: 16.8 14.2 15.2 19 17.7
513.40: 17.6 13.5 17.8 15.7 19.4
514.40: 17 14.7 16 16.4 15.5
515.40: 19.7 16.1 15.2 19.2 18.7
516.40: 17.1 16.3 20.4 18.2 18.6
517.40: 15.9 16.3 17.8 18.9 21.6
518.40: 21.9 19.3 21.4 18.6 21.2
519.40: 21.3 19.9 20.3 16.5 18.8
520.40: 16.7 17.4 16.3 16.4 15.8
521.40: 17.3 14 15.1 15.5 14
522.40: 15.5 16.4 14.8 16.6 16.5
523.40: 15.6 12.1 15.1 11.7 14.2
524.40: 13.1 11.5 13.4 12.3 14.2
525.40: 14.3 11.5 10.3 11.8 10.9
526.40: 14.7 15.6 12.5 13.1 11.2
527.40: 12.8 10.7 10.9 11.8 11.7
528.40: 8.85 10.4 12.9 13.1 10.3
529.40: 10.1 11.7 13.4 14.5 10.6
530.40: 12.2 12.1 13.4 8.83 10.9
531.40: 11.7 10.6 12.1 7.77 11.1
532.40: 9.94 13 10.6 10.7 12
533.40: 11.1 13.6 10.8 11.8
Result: 15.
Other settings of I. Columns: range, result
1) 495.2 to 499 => 12.4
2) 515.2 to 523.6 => 17.5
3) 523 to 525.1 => 13.7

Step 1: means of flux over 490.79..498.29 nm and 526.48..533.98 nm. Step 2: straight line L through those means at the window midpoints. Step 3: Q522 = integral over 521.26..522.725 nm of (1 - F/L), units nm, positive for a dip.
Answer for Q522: -0.441 nm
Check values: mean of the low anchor 12.6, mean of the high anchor 11.6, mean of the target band 15.4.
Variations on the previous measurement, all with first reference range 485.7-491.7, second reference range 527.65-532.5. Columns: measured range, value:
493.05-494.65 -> -0.06 nm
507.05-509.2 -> -0.23 nm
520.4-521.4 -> -0.43 nm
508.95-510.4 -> -0.18 nm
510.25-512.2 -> -0.44 nm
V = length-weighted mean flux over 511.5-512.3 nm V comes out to 14.5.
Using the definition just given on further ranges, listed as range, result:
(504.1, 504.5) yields 13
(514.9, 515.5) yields 17.2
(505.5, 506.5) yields 13.9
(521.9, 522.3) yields 14.8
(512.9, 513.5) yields 18.1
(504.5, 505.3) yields 13.7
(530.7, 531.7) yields 11.1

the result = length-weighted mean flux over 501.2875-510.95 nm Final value 13.3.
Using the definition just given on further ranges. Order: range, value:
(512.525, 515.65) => 16.6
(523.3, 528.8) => 12.5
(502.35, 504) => 12.4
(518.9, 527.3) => 15.1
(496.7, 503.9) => 12.4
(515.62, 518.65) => 18.3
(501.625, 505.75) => 12.9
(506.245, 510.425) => 13.5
